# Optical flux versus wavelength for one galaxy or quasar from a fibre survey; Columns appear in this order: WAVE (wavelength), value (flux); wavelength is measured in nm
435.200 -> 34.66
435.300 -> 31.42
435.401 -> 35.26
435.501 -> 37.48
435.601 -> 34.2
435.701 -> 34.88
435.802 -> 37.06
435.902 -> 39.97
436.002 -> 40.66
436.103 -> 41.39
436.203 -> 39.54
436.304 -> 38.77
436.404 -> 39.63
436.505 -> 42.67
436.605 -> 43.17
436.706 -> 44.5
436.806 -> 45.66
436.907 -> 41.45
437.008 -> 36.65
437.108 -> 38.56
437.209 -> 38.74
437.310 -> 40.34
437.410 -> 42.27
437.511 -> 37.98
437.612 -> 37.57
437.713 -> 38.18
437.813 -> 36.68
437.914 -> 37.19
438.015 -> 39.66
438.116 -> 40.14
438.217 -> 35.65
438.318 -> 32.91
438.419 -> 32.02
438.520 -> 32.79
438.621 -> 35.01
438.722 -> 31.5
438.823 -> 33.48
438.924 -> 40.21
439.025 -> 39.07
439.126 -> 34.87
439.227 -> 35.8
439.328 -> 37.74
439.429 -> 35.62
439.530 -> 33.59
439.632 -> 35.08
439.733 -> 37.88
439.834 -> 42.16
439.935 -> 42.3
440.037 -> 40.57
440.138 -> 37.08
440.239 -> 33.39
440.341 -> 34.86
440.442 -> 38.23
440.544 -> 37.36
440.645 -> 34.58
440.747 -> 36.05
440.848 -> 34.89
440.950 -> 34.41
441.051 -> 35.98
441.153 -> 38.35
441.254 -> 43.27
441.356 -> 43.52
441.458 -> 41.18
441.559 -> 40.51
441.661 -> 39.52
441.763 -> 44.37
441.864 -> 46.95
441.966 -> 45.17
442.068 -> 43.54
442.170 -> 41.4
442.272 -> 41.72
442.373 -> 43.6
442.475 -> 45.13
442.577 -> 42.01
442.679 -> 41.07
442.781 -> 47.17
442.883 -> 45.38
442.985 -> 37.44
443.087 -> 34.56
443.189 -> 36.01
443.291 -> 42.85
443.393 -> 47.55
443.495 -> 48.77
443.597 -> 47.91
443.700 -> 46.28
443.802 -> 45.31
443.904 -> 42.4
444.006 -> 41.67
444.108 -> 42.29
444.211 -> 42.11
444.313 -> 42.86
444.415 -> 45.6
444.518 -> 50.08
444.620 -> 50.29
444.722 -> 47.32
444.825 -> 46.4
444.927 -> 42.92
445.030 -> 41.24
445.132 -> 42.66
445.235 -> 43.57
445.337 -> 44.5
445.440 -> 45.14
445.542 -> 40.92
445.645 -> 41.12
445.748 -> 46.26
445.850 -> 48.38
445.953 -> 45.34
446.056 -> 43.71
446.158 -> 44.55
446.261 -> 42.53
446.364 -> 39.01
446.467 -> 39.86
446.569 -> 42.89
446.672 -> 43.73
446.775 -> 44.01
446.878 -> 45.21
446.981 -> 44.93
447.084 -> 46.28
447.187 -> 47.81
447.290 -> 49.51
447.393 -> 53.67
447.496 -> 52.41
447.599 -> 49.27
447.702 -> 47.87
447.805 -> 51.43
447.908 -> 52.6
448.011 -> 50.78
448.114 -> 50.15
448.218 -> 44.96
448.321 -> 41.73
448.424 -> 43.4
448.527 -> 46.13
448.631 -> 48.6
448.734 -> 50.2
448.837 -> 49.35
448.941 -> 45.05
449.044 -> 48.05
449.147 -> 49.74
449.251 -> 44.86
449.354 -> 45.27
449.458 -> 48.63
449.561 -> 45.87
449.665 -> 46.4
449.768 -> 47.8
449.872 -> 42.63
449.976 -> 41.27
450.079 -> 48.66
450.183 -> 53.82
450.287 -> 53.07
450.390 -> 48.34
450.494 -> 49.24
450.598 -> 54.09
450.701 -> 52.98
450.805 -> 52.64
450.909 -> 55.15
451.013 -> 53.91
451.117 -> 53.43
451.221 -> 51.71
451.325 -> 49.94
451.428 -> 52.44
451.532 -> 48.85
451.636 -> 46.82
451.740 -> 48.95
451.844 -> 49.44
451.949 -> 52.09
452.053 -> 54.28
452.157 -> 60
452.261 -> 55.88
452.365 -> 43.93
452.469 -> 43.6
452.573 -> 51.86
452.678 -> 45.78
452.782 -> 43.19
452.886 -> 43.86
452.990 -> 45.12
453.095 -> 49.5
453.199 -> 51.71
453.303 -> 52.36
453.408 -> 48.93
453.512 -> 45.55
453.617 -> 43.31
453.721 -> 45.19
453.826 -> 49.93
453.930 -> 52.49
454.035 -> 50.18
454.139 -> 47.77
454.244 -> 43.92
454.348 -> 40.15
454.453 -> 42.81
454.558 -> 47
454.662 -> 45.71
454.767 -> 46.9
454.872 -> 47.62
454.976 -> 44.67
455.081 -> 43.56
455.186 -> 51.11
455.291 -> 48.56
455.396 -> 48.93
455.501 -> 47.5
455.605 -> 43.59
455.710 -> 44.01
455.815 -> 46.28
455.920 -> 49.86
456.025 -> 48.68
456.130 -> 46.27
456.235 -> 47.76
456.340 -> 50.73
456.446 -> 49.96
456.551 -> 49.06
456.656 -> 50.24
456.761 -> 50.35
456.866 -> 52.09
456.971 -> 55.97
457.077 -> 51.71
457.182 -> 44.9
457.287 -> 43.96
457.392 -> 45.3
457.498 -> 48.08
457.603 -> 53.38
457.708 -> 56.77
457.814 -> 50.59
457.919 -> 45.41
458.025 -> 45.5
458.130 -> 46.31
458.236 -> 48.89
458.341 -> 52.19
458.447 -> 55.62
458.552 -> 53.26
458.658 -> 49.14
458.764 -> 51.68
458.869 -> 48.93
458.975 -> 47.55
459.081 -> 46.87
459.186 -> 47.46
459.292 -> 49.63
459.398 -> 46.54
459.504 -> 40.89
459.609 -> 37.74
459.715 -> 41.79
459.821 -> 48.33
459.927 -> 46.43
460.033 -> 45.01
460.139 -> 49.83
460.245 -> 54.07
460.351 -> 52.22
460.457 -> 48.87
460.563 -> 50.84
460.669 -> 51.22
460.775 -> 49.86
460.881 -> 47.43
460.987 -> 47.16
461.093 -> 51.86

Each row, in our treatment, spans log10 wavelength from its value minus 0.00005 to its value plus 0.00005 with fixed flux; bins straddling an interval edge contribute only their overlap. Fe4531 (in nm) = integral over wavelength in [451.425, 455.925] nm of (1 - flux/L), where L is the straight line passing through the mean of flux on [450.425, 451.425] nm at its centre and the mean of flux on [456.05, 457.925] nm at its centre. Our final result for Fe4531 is 0.30 nm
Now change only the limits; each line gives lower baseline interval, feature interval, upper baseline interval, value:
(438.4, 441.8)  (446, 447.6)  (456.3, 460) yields -0.15 nm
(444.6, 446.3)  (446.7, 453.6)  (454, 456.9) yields -0.46 nm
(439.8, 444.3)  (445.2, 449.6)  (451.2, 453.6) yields -0.09 nm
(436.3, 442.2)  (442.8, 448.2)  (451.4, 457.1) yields -0.32 nm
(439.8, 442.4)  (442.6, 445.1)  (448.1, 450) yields -0.11 nm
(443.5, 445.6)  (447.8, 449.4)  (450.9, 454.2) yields -0.02 nm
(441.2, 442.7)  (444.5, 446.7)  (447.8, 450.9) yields 0.07 nm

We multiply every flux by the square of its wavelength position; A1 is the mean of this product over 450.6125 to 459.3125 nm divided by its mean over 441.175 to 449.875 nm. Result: 1.1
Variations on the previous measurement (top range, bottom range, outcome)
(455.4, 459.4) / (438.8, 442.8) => 1.34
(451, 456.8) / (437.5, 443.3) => 1.33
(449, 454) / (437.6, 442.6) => 1.35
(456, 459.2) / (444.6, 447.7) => 1.15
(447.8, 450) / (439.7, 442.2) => 1.23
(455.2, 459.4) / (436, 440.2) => 1.40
